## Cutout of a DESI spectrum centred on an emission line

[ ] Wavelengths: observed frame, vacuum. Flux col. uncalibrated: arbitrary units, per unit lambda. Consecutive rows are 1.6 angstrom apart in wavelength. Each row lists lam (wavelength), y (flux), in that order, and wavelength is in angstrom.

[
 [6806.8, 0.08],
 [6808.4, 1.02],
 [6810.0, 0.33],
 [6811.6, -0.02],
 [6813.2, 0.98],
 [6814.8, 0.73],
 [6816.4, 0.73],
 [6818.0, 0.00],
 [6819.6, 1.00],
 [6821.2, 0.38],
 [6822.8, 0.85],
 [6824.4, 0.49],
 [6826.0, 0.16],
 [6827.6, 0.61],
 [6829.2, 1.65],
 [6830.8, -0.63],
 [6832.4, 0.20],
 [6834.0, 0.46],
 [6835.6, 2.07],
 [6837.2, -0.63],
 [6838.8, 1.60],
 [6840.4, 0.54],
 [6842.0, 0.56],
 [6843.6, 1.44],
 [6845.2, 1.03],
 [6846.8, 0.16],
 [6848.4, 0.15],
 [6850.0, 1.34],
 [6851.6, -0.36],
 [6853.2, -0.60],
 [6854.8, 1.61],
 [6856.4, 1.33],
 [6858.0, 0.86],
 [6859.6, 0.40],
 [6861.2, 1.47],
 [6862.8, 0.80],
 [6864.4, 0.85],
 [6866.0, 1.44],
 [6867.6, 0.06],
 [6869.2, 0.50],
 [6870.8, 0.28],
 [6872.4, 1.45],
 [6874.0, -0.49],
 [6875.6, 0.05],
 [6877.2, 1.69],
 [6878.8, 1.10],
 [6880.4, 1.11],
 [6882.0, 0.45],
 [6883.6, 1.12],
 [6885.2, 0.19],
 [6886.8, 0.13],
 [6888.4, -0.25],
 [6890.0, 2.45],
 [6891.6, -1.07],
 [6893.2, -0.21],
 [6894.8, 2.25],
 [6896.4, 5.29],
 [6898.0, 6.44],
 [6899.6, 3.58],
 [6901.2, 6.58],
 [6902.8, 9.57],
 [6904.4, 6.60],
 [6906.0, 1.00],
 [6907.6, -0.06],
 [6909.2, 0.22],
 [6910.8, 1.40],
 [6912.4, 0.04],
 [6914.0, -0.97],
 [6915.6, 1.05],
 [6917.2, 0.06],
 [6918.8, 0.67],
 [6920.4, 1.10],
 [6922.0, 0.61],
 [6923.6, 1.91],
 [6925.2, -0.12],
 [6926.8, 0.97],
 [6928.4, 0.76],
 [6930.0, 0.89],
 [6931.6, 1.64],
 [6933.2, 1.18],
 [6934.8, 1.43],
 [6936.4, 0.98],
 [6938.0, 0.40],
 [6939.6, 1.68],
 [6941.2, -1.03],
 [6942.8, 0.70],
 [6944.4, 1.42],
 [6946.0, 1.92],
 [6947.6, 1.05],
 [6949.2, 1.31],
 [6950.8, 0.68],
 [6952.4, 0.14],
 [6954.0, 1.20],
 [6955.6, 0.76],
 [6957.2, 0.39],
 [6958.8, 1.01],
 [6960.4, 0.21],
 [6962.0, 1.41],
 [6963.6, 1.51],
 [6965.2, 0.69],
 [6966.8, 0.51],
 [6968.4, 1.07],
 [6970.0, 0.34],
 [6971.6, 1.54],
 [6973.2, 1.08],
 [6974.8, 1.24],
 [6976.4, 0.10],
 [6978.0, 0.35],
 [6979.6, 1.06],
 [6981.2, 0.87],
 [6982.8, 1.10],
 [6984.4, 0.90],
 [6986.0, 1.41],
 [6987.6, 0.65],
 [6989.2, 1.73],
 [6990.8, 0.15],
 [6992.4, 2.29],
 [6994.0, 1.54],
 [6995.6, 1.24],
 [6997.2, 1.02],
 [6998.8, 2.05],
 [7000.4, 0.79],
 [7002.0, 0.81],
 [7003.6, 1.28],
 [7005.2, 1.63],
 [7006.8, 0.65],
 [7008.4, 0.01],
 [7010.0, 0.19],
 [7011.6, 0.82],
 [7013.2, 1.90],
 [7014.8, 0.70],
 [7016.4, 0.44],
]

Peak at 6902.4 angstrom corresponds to [O II]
